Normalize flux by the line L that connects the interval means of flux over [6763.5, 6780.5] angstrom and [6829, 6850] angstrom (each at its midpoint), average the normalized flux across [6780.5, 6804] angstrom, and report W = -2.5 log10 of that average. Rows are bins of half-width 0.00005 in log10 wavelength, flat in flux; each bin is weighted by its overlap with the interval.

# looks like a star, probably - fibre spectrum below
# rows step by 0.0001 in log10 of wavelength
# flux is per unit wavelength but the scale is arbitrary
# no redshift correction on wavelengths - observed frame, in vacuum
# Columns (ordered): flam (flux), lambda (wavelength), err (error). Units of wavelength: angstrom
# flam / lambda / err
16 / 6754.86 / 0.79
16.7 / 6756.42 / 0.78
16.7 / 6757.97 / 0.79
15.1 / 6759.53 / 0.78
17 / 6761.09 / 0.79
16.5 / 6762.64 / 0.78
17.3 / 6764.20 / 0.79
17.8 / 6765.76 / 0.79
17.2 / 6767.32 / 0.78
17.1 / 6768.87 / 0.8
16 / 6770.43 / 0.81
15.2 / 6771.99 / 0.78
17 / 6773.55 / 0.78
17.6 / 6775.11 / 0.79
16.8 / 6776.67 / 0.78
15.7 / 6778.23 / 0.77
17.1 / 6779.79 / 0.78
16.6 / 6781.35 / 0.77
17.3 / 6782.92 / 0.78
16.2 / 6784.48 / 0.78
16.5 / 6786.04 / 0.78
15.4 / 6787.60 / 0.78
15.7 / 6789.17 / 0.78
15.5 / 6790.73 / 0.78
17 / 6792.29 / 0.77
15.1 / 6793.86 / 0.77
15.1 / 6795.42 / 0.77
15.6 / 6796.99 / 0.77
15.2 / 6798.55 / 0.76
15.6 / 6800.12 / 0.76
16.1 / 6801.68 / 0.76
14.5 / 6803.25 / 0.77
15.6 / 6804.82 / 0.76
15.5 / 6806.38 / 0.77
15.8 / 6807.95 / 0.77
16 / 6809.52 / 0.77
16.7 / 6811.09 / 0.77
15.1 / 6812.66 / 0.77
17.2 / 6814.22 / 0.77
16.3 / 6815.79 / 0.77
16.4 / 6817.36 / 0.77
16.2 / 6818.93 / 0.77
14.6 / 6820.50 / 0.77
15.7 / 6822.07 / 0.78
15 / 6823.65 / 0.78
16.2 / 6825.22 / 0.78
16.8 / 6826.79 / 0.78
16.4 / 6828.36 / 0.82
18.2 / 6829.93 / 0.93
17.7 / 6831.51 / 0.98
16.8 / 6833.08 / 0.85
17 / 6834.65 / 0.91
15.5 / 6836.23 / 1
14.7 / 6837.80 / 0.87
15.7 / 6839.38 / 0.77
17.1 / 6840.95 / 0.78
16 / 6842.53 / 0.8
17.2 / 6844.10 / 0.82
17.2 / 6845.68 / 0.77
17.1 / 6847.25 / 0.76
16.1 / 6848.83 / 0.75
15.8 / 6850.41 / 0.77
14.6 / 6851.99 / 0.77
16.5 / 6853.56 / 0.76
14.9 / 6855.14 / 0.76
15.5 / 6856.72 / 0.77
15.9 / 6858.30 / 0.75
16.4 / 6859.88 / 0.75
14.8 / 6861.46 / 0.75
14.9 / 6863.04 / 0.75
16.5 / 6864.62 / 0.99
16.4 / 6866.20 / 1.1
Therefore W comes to 0.06 mag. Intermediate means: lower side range 16.8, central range 15.8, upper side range 16.6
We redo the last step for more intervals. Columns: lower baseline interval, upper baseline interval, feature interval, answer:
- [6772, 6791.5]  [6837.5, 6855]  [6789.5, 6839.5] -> 0.02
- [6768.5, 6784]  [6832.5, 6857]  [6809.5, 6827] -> 0.02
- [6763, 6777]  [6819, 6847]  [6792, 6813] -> 0.07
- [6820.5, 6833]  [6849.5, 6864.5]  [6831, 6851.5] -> -0.03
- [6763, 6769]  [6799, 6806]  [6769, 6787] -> 0.01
